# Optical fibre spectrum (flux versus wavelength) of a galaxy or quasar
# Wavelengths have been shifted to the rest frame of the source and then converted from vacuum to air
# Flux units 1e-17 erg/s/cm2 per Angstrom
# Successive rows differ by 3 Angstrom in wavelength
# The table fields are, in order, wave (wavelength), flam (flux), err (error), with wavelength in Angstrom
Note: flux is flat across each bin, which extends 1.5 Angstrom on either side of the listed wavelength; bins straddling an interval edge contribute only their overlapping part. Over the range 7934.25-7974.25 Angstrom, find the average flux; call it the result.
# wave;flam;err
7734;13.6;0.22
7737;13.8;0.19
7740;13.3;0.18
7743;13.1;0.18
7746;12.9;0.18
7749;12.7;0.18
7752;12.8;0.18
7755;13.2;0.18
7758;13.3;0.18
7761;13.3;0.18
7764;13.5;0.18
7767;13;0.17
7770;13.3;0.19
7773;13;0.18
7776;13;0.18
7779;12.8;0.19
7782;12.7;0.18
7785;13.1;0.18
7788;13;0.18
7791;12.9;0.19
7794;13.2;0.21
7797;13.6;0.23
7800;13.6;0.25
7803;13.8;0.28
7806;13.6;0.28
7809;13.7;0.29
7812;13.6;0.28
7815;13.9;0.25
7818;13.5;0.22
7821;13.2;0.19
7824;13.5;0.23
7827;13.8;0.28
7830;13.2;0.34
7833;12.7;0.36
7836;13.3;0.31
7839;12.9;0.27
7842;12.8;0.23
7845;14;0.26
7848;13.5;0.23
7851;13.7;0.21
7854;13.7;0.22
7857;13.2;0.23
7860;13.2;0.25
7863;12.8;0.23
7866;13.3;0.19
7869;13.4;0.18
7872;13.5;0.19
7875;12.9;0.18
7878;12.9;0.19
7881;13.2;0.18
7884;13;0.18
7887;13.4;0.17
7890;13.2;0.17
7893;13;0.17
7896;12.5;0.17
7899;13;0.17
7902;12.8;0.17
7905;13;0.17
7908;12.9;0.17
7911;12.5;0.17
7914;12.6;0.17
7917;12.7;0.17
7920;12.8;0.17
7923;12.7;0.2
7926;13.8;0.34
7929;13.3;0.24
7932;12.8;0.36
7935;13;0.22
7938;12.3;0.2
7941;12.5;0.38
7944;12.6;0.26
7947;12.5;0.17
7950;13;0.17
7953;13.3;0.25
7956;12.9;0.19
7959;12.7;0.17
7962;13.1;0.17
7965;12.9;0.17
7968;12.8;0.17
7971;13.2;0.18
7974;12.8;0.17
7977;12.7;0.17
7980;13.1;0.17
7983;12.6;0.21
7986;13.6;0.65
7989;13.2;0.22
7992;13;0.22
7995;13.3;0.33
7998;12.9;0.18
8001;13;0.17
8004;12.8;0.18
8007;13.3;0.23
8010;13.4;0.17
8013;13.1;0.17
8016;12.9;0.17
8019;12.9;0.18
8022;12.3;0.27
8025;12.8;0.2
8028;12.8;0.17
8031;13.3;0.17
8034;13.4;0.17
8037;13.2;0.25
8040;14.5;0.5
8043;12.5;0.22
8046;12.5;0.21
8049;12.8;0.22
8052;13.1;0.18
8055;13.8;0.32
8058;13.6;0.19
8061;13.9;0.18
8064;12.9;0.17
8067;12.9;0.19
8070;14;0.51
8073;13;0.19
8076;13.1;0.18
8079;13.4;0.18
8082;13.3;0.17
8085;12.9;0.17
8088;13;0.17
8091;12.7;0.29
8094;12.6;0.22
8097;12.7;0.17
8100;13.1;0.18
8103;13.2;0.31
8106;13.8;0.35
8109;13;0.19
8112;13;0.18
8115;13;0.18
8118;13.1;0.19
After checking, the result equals 12.8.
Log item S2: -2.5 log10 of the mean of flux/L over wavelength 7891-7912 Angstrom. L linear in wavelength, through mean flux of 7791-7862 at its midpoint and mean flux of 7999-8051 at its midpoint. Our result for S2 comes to 0.04 mag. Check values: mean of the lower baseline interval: 13.4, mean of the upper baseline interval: 13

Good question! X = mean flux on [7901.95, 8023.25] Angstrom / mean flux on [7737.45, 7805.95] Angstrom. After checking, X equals 1.0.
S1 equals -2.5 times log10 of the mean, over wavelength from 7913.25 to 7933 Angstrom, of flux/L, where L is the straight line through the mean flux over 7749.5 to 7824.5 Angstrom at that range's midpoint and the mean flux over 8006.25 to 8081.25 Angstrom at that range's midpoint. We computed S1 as 0.02 mag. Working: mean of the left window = 13.3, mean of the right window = 13.2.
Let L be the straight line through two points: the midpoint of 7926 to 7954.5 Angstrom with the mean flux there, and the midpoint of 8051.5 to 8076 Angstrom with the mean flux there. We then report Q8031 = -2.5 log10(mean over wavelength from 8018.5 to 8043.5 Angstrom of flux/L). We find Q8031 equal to 0.01 mag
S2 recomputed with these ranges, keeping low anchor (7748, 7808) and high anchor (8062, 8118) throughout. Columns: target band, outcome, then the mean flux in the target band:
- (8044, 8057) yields 0.00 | 13.1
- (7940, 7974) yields 0.02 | 12.9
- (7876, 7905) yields 0.01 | 13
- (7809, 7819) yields -0.04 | 13.7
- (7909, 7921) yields 0.04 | 12.7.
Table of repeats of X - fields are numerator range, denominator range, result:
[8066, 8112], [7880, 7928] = 1.01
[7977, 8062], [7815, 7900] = 0.99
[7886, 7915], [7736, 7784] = 0.98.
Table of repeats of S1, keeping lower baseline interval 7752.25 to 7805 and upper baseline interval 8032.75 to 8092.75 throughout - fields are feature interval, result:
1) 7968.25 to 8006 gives 0.02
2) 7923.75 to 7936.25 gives 0.00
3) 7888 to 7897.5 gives 0.02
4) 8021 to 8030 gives 0.04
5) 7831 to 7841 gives 0.02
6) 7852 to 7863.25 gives -0.01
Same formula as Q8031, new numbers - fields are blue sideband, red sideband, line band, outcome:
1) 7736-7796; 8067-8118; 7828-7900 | -0.01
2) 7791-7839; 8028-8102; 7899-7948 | 0.04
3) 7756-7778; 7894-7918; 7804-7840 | -0.03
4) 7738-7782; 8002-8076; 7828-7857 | -0.02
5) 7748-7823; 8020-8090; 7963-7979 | 0.03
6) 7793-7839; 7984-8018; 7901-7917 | 0.05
